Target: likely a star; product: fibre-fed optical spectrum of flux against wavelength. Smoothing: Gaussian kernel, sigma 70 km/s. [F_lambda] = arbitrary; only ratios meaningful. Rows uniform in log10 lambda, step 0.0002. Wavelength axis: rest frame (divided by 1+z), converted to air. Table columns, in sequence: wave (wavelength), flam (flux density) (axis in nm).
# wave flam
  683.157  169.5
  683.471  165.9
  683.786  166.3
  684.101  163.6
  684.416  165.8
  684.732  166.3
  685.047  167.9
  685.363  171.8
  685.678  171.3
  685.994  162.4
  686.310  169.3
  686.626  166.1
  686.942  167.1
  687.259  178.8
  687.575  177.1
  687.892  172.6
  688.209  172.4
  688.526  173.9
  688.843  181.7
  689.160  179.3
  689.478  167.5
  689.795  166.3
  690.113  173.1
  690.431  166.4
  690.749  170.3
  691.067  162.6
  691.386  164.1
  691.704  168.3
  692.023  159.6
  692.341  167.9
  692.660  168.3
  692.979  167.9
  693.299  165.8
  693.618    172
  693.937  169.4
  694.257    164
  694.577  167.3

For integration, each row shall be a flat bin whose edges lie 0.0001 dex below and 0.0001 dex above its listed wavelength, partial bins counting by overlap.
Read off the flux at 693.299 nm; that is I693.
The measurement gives 165.8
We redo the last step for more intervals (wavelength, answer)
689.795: 166.3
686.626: 166.1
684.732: 166.3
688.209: 172.4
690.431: 166.4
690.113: 173.1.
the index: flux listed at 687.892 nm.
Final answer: 172.6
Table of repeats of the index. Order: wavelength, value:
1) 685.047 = 167.9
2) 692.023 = 159.6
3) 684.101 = 163.6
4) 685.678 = 171.3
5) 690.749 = 170.3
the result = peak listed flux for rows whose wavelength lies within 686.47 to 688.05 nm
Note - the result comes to 178.8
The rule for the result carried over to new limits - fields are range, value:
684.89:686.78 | 171.8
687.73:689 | 181.7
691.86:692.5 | 167.9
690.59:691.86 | 170.3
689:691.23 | 179.3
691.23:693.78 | 172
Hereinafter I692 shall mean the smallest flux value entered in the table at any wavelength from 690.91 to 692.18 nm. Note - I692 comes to 159.6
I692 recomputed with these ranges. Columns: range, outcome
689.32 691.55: 162.6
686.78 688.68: 167.1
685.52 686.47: 162.4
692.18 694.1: 165.8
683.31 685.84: 163.6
